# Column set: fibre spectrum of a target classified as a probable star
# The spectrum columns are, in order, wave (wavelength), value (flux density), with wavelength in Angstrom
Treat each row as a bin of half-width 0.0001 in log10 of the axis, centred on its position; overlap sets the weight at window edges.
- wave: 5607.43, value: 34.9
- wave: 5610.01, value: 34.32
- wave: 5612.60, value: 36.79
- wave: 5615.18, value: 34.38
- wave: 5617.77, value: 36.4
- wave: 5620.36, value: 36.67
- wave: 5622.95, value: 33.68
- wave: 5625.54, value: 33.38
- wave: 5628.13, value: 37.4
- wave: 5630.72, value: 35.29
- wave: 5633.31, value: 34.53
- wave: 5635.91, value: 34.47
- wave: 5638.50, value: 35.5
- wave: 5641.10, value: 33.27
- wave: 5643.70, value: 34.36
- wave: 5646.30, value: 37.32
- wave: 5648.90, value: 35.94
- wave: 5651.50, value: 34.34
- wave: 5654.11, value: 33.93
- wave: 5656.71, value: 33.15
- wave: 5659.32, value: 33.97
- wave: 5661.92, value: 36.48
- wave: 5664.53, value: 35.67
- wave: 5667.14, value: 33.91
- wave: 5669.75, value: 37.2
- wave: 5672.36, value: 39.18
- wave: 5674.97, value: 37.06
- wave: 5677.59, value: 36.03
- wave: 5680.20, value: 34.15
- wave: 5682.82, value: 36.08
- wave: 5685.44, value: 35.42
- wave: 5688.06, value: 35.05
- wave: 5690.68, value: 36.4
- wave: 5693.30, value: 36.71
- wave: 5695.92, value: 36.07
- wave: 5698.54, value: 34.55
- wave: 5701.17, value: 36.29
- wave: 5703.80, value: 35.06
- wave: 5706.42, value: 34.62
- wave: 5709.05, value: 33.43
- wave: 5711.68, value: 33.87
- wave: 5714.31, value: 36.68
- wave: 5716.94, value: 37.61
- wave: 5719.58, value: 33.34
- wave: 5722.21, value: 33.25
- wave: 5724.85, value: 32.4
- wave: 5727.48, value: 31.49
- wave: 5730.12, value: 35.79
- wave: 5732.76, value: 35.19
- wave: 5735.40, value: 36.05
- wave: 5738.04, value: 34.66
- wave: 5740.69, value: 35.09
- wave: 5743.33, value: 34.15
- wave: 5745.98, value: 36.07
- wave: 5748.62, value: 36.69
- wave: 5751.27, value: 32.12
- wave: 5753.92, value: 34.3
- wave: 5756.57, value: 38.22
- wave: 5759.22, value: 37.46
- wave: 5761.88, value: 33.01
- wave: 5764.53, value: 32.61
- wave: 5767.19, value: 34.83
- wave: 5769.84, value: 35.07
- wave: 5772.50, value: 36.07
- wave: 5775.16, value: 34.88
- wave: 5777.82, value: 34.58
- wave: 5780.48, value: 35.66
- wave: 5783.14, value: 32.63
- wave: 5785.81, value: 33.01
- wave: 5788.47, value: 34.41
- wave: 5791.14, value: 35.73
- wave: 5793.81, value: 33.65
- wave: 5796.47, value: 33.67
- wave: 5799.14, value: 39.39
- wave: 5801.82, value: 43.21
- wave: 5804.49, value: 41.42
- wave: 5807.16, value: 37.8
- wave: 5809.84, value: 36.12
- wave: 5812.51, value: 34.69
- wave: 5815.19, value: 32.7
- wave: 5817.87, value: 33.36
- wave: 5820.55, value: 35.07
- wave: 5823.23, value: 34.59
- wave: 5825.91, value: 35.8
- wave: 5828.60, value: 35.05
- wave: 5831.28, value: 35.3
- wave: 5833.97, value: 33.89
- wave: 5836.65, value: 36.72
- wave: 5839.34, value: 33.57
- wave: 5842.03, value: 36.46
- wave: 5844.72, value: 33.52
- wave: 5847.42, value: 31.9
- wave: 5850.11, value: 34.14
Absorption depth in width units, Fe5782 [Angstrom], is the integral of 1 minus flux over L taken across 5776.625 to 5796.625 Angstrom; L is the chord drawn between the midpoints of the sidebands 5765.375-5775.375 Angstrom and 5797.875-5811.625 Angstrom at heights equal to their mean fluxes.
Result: 1.59 Angstrom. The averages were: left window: 35.1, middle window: 34.2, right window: 39.4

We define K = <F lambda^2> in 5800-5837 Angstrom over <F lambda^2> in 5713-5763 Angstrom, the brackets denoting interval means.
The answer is 1.06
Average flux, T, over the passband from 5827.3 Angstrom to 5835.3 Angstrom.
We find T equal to 34.7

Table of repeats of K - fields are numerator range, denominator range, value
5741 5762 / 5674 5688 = 1.02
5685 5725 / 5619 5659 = 1.03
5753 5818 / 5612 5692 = 1.05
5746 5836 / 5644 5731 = 1.04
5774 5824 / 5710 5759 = 1.04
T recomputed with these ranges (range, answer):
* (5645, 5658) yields 34.9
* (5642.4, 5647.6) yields 35.8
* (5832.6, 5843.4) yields 35.2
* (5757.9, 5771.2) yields 34.6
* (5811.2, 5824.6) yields 34.1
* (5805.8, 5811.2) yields 37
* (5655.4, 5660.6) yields 33.6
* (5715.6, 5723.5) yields 34.7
